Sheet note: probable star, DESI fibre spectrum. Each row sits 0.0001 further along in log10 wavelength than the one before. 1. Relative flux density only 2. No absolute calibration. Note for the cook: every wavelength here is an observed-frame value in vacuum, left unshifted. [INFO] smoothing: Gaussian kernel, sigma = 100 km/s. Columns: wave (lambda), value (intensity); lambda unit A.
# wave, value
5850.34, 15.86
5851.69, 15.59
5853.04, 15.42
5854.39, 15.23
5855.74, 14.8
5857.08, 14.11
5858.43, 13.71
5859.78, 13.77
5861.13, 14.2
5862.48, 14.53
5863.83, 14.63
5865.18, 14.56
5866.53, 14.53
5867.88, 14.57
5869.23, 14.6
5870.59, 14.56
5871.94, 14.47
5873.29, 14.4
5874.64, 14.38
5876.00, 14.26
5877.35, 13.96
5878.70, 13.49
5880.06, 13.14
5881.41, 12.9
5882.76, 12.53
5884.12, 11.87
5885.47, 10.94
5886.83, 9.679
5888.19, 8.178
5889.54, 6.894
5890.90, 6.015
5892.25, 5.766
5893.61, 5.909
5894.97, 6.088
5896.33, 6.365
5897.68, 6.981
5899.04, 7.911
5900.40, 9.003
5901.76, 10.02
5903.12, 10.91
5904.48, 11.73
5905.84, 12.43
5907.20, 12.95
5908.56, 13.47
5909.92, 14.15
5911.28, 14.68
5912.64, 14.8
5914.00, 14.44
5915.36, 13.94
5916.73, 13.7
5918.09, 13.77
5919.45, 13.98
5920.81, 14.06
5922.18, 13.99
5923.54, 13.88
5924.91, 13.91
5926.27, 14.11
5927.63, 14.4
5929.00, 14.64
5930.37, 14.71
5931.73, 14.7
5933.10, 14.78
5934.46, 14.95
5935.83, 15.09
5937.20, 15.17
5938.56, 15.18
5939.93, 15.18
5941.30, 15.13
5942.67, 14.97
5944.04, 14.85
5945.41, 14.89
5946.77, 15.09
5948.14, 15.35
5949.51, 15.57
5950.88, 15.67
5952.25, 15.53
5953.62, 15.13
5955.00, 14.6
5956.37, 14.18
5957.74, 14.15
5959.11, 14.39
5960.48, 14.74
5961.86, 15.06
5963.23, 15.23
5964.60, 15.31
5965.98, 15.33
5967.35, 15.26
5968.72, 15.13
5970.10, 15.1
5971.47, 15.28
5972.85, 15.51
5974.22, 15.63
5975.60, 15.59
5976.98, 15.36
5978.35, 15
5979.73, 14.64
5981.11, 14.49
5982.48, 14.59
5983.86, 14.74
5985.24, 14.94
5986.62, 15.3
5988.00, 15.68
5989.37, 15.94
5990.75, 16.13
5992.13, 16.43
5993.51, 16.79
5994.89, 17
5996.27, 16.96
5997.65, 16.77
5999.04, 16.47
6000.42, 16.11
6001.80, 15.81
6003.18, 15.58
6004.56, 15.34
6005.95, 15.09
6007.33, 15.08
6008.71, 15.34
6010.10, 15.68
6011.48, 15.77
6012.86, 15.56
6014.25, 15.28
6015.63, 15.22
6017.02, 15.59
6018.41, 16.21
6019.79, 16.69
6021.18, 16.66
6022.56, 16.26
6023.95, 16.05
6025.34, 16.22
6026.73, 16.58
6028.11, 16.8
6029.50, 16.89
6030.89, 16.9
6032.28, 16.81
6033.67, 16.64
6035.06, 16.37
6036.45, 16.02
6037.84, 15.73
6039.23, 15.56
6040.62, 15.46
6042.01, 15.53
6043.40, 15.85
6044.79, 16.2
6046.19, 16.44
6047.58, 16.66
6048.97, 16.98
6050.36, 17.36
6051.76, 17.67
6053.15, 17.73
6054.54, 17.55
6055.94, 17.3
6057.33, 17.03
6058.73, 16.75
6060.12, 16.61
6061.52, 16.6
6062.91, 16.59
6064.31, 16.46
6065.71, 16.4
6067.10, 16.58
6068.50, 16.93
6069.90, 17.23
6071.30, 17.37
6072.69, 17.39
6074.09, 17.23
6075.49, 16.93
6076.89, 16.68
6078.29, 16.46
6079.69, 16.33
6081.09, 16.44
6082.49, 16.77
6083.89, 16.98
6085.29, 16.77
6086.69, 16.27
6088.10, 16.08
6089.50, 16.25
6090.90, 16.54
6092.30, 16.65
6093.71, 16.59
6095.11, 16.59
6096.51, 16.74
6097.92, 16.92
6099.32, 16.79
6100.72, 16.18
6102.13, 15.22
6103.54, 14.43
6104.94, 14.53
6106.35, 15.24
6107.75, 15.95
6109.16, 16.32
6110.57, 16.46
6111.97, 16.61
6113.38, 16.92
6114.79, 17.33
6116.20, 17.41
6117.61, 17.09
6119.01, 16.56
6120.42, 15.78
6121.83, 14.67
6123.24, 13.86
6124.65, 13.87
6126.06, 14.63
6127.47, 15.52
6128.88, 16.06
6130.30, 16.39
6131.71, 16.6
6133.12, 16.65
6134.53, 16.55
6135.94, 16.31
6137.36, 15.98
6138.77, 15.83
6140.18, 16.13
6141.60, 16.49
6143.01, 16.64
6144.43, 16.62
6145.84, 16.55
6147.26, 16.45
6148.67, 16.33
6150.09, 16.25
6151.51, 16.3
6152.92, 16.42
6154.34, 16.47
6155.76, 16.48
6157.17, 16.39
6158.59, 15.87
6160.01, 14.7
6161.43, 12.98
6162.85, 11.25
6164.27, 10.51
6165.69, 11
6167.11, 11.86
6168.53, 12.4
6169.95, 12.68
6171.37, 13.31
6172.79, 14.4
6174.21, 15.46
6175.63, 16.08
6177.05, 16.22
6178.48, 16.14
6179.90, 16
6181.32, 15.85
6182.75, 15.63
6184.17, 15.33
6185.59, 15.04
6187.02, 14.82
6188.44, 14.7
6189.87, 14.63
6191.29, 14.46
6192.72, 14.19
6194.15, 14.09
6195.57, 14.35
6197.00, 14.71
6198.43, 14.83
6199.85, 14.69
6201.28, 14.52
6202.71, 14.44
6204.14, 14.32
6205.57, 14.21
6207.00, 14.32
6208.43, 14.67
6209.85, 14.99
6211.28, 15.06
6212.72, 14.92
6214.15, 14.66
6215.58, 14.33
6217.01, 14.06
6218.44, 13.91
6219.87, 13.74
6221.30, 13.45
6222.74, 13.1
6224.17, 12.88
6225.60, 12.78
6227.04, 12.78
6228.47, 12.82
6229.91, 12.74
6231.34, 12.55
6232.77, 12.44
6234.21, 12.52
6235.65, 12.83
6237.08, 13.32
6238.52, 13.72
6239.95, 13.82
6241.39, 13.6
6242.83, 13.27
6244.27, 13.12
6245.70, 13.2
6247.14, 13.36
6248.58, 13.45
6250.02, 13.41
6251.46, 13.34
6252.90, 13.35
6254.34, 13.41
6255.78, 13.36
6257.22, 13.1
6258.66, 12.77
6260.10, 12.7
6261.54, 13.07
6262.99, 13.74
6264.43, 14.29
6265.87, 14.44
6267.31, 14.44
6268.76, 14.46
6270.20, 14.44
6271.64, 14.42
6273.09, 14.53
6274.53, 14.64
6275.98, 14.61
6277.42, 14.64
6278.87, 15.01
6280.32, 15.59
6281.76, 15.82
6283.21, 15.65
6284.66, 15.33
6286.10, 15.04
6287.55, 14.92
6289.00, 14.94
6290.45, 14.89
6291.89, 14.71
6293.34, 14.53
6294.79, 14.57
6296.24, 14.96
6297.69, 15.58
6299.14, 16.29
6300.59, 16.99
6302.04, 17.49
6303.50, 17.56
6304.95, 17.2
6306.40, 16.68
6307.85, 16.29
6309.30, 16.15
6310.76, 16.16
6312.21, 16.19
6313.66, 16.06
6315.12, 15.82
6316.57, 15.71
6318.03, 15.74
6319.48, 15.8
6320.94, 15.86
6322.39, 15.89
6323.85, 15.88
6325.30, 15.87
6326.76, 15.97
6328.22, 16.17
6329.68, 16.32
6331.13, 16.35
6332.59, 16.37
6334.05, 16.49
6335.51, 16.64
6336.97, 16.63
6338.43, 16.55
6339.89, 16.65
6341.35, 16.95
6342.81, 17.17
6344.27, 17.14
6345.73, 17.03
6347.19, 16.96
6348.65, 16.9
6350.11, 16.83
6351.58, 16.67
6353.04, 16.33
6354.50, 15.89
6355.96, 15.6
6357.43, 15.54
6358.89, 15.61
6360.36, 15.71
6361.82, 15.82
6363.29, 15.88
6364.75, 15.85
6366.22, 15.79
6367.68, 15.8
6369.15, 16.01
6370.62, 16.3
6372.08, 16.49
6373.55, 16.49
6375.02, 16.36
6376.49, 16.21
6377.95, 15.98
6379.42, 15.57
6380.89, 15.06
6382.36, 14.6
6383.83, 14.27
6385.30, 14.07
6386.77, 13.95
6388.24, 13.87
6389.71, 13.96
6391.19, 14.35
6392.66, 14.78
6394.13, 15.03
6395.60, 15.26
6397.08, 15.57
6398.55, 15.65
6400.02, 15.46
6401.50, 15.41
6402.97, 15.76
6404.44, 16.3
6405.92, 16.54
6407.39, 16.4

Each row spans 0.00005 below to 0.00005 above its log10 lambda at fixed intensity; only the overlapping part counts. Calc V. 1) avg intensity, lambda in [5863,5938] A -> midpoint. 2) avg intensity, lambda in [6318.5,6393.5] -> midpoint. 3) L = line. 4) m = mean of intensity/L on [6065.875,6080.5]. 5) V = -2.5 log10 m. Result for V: -0.22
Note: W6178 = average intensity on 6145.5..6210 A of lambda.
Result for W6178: 14.7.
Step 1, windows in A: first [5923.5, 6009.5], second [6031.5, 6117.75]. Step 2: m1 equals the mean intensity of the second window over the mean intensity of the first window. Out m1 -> 1.1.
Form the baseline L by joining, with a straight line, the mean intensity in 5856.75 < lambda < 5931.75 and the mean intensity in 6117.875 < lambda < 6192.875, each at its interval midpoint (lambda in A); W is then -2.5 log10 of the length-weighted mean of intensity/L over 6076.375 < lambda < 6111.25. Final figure -0.12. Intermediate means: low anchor 12.4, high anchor 15.2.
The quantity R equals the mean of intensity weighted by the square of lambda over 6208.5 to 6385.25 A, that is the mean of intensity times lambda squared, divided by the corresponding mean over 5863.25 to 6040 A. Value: 1.18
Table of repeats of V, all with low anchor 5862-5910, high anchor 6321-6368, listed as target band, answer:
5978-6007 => -0.24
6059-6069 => -0.24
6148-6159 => -0.15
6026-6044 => -0.24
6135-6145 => -0.15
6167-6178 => 0.02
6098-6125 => -0.15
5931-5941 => -0.25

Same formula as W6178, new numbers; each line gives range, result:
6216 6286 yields 13.7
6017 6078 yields 16.6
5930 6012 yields 15.3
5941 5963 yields 15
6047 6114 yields 16.6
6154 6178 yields 14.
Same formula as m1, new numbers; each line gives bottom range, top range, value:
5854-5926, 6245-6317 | 1.21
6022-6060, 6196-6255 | 0.83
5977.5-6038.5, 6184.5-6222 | 0.91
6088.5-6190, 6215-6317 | 0.93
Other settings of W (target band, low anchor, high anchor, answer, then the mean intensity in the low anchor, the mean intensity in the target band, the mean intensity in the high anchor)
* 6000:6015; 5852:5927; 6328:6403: -0.168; 12.4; 15.5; 15.8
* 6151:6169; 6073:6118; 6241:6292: 0.112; 16.4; 14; 14.1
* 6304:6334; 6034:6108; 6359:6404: -0.037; 16.5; 16.1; 15.4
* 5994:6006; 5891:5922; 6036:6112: -0.146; 11.2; 16.2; 16.5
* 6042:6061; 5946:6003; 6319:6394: -0.091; 15.4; 16.9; 15.9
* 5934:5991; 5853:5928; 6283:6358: -0.160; 12.4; 15.1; 16.1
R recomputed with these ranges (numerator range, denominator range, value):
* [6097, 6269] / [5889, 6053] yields 1.07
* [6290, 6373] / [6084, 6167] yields 1.09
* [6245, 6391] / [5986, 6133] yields 1.03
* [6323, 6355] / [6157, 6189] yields 1.22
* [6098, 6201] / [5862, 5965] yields 1.26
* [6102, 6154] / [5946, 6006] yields 1.09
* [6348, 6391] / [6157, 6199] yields 1.16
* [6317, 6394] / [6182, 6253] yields 1.19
